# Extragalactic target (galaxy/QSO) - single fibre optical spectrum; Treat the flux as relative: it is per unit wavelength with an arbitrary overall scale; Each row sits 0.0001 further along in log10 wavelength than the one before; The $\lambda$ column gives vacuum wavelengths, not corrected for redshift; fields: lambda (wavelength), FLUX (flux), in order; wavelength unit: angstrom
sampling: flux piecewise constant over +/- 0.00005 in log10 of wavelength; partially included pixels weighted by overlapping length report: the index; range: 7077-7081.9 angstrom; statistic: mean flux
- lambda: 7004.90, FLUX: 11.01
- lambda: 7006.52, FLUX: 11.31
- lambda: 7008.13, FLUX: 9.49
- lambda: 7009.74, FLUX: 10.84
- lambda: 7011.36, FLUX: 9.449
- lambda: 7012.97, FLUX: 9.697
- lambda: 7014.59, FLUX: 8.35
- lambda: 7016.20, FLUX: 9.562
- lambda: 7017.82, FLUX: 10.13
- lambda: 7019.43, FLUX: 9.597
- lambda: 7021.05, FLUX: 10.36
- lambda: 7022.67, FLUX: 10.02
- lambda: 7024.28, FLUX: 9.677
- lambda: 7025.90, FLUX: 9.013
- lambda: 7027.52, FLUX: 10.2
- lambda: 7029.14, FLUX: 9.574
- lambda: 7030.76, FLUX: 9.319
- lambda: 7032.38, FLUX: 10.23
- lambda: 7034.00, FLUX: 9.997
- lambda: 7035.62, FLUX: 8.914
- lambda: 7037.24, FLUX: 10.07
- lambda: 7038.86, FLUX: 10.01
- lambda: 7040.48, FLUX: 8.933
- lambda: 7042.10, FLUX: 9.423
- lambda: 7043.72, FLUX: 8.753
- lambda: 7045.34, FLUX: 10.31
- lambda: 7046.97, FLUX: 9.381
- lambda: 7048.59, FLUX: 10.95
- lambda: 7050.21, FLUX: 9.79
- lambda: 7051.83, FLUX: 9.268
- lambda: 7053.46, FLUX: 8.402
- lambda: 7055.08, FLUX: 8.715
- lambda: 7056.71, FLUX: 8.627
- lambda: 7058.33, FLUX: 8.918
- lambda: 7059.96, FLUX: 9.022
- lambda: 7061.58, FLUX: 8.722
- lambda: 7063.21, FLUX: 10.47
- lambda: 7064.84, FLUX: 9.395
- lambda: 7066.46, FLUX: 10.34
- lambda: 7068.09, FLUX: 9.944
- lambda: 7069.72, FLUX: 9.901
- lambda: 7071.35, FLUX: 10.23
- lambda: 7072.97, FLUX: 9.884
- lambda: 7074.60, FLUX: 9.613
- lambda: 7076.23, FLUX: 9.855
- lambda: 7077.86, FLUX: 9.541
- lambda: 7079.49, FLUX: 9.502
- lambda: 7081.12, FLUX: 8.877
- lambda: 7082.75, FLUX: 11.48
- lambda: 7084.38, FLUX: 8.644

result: 9.31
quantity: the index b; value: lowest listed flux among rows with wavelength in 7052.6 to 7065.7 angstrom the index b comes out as 8.402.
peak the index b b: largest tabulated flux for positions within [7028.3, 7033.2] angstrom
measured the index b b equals 10.23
